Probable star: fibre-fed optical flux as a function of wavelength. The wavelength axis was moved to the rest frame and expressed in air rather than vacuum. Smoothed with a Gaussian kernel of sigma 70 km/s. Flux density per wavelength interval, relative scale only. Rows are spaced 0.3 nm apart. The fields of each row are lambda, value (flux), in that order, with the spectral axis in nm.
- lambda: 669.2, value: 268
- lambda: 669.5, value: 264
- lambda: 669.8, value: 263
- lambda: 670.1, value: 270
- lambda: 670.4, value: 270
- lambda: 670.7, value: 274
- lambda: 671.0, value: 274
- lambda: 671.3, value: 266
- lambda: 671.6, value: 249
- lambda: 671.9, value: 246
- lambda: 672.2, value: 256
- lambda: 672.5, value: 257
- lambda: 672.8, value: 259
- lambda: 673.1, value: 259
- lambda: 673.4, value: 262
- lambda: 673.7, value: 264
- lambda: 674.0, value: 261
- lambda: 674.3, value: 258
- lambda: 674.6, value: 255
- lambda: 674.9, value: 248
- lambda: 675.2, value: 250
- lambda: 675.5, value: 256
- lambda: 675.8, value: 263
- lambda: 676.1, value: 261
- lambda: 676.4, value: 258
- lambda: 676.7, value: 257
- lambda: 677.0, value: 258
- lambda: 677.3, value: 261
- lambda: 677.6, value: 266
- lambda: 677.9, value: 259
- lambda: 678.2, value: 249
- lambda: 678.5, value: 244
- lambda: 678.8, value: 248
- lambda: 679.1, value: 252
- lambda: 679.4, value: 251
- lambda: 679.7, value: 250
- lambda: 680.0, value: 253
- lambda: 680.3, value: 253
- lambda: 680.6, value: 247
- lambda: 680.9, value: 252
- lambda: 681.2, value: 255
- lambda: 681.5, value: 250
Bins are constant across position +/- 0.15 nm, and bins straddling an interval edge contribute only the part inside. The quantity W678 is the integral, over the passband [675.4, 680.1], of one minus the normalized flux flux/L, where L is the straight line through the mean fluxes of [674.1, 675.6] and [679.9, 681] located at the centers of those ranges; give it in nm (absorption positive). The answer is -0.06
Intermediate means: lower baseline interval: 254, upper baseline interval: 251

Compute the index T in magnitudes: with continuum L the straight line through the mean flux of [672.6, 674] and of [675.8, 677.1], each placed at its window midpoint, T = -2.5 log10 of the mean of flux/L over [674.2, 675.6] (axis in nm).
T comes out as 0.03 mag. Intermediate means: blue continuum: 261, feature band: 253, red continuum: 259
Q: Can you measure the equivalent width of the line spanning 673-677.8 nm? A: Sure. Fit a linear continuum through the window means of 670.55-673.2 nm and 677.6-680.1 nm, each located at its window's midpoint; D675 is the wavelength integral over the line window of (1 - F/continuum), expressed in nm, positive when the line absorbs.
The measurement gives -0.05 nm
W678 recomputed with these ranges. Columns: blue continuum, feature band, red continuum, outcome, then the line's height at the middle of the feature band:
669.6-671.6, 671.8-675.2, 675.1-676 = 0.06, 261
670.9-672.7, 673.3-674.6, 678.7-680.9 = -0.02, 256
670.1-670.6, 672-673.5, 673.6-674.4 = 0.03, 264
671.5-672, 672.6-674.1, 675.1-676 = -0.06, 251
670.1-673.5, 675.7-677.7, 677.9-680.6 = -0.05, 254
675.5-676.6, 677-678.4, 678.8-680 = -0.01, 255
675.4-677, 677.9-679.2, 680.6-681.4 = 0.03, 256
